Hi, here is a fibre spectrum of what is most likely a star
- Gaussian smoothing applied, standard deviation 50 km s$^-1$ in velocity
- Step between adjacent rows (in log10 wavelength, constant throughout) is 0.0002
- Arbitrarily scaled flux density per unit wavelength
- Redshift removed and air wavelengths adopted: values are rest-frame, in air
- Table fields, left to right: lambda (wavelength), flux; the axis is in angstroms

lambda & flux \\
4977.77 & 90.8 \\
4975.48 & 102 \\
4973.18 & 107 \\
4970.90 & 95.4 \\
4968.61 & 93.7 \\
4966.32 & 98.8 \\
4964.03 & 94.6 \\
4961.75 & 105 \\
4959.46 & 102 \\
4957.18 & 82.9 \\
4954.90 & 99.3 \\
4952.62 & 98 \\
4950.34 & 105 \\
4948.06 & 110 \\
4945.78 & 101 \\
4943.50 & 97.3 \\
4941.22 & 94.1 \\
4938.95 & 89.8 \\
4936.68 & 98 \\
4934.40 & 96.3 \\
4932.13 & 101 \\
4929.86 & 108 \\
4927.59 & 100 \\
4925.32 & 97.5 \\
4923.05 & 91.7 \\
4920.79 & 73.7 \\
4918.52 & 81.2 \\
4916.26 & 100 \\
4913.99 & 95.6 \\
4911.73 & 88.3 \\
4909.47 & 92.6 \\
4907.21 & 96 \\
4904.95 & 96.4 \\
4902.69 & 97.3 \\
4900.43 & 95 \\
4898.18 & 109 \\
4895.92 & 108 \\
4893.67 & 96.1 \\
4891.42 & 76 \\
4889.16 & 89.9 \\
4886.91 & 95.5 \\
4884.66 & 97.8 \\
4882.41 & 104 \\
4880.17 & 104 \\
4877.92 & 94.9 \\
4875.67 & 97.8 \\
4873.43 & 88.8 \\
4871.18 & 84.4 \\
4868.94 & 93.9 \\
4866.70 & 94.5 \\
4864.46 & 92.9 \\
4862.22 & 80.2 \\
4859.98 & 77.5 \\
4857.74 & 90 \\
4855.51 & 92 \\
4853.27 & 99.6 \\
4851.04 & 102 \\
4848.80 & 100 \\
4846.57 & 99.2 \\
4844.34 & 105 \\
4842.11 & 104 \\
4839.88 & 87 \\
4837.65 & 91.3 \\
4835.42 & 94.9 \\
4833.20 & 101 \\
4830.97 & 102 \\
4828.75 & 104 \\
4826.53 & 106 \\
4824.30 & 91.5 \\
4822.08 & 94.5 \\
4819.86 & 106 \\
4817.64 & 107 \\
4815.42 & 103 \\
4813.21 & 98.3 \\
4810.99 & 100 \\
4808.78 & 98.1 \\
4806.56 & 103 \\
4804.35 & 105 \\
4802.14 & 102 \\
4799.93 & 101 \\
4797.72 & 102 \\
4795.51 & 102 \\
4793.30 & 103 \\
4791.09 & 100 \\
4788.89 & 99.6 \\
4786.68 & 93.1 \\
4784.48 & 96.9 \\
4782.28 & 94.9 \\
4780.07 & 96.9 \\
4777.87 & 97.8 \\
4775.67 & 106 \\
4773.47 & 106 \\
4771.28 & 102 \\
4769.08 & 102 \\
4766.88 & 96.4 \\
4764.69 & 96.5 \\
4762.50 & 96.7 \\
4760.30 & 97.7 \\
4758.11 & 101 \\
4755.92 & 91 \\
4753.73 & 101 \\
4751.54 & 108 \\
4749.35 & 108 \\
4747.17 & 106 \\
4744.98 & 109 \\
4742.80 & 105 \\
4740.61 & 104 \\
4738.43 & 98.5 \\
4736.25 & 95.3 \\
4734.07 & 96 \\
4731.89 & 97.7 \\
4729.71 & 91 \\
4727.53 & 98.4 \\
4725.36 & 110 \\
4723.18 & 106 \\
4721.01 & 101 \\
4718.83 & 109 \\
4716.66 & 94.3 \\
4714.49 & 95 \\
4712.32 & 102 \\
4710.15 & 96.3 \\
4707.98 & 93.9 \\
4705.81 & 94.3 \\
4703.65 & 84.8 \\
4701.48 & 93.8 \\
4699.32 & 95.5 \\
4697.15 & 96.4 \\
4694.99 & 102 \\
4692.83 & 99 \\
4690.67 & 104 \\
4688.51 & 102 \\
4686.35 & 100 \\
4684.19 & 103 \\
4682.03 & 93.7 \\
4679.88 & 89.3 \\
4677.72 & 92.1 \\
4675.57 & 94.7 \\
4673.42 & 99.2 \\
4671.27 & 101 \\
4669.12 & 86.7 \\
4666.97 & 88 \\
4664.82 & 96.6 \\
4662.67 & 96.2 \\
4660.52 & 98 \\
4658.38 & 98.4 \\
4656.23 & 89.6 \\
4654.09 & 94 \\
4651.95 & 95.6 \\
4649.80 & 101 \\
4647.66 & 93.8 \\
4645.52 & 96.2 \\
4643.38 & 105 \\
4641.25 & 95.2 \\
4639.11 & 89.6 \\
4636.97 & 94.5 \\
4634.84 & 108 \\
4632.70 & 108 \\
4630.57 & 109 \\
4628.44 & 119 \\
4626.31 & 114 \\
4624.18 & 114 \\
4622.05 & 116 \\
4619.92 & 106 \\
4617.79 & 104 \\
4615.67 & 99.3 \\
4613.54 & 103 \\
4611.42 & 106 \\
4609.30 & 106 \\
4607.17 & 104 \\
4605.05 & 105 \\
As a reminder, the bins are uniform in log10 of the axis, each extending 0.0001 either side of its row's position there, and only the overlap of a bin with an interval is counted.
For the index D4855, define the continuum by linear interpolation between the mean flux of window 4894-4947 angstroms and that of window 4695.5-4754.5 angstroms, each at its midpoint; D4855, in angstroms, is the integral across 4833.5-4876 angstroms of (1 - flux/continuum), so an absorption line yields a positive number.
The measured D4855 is 1.6 angstroms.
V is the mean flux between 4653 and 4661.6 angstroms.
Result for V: 95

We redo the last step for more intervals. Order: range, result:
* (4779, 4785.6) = 96.2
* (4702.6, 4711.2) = 92.4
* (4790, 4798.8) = 102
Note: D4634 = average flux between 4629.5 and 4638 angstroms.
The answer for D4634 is 105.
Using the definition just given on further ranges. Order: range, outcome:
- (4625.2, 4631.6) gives 114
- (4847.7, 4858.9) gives 96.6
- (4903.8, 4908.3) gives 96.2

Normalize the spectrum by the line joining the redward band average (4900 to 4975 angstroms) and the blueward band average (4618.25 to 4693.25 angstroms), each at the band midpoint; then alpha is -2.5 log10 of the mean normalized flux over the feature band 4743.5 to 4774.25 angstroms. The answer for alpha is -0.032 mag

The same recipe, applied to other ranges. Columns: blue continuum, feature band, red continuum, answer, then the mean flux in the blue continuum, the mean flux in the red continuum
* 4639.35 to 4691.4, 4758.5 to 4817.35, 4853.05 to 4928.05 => -0.06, 96.2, 93.2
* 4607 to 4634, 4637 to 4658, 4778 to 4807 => 0.12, 108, 99.8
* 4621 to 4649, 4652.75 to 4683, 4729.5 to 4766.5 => 0.10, 105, 100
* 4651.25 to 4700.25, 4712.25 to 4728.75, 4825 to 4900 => -0.06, 96.3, 95.8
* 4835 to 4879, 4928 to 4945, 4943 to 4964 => 0.01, 93.5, 99.9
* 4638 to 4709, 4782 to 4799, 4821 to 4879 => -0.04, 95.8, 94.9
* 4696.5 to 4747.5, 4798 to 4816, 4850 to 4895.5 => -0.07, 98.8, 92.8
